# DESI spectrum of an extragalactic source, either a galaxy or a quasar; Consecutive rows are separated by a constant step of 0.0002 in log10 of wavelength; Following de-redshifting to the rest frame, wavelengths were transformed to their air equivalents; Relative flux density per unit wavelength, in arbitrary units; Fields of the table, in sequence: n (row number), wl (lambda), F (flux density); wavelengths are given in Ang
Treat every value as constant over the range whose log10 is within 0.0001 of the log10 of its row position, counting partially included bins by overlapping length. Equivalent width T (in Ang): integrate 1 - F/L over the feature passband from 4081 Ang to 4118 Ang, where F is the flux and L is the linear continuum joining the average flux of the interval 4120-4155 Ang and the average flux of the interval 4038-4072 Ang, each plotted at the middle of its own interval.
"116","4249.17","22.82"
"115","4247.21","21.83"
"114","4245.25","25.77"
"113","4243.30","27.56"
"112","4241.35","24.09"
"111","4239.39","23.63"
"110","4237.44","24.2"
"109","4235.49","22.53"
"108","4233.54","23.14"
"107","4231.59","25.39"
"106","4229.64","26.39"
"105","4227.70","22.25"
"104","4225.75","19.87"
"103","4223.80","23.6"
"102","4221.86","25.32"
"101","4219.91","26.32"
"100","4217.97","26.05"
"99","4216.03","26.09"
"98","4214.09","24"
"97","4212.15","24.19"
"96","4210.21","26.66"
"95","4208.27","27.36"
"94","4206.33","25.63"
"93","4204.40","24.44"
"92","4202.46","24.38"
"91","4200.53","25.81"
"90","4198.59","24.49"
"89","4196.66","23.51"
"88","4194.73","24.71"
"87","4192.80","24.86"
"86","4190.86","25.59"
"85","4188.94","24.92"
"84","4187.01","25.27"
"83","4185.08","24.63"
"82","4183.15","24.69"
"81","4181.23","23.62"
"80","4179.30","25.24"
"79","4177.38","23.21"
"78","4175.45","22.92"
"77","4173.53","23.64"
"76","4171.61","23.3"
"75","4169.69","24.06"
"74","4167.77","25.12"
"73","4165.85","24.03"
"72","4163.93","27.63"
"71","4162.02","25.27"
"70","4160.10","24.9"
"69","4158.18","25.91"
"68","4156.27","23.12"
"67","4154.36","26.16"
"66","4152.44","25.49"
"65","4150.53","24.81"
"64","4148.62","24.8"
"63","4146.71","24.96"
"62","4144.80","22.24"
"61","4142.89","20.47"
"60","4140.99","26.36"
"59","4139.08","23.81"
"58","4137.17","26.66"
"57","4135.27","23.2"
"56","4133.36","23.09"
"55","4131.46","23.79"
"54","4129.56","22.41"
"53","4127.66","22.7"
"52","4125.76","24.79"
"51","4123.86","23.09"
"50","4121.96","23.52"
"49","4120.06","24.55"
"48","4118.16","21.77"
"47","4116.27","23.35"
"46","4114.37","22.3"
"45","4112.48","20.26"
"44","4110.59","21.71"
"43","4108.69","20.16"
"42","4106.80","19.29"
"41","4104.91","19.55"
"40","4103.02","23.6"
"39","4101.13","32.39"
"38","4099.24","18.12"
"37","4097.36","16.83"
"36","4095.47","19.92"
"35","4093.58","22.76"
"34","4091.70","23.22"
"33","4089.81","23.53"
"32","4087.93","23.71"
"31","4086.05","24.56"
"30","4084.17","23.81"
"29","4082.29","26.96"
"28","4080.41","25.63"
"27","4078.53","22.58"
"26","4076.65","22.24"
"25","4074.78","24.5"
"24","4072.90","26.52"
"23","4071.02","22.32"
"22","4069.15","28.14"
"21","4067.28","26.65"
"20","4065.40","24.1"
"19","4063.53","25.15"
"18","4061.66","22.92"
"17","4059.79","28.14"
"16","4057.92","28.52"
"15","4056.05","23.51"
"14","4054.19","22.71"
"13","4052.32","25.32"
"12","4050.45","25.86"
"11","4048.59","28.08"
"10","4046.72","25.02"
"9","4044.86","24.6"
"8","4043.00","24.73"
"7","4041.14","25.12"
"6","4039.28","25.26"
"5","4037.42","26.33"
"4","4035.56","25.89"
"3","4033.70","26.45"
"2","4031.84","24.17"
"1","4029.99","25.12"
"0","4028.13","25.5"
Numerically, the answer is 3.3 Ang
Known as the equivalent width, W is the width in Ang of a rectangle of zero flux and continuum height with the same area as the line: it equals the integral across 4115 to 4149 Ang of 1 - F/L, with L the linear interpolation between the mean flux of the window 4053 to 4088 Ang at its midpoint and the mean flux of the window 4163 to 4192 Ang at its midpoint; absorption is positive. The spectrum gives 1.5 Ang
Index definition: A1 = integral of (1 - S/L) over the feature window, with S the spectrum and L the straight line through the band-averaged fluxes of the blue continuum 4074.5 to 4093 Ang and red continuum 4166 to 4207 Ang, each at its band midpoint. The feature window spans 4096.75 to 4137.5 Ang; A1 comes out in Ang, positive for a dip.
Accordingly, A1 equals 2.69 Ang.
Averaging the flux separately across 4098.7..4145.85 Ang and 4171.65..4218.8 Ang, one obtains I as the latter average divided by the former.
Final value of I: 1.08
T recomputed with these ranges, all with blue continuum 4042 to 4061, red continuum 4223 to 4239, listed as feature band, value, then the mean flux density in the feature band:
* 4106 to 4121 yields 1.9 Ang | 21.7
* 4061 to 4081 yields 0.6 Ang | 24.6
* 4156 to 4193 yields -0.8 Ang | 24.6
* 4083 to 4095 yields 0.8 Ang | 23.5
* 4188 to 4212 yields -1.4 Ang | 25.2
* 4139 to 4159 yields 0.0 Ang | 24.4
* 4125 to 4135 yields 0.5 Ang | 23.3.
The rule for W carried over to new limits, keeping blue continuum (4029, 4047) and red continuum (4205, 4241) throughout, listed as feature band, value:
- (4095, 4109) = 2.1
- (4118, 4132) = 0.9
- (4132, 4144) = 0.5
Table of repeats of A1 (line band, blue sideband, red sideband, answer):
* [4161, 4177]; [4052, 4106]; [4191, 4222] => 0.3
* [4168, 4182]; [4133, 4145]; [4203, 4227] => 0.3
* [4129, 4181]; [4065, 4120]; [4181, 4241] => -0.9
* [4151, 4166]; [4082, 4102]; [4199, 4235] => -0.9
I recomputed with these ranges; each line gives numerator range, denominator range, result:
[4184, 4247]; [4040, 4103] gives 1.01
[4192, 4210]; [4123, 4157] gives 1.05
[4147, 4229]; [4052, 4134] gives 1.05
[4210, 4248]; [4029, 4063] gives 0.96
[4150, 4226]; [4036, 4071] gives 0.97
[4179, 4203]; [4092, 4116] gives 1.15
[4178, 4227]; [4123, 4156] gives 1.03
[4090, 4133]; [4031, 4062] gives 0.87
